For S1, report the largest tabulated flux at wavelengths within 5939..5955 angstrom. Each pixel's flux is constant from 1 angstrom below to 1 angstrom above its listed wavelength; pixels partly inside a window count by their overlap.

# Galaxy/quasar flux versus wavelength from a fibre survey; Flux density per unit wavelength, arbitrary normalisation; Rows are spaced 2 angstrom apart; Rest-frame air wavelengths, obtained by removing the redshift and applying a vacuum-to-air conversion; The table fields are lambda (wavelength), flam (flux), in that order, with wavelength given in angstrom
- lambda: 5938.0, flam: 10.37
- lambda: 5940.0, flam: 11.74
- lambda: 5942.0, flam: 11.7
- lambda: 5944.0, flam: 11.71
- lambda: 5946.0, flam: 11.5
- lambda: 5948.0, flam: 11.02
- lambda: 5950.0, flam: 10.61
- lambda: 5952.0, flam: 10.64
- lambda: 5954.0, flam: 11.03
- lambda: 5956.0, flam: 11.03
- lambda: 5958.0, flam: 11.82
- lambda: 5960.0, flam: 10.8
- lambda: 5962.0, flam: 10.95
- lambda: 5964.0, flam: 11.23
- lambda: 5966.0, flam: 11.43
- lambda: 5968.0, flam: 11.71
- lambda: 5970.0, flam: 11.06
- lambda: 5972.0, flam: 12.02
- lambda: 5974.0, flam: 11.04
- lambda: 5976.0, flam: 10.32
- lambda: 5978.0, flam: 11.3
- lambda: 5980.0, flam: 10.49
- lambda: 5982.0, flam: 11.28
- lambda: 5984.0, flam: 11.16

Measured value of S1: 11.74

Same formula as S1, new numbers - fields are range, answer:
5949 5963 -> 11.82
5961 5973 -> 12.02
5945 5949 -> 11.5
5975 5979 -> 11.3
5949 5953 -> 10.64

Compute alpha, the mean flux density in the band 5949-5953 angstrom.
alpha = 10.6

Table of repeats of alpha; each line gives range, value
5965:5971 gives 11.4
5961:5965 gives 11.1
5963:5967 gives 11.3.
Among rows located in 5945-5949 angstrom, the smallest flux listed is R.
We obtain 11.02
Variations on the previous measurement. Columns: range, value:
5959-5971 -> 10.8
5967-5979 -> 10.32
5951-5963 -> 10.64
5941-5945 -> 11.7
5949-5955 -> 10.61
